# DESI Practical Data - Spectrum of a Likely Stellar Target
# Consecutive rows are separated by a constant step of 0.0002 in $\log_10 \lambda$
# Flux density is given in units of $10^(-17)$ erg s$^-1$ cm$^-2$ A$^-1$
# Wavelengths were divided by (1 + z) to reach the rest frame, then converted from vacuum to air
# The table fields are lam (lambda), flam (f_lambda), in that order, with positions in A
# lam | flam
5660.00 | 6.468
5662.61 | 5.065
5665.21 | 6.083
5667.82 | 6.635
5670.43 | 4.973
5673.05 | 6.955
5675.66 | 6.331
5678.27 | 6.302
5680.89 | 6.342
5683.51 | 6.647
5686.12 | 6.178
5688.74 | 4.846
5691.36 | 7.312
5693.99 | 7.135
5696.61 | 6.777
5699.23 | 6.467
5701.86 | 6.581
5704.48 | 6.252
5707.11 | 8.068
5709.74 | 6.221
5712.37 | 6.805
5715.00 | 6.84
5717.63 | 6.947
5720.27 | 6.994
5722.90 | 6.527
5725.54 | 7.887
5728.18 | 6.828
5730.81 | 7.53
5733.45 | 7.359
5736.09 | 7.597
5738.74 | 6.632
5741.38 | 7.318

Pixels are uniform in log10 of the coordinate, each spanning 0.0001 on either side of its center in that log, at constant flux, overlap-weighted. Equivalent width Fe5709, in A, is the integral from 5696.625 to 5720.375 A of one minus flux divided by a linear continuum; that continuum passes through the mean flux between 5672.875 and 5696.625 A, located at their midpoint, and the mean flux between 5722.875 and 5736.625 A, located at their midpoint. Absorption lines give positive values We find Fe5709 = 0.5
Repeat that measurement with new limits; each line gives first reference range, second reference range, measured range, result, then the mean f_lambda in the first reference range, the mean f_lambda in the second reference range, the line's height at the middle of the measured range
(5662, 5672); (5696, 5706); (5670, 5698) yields -1.1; 5.77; 6.53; 6.15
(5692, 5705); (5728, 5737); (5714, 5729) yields 0.3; 6.7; 7.39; 7.17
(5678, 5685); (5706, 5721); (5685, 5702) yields 0.4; 6.44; 6.96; 6.64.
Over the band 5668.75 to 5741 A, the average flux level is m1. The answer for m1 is 6.72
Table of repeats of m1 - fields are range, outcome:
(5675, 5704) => 6.45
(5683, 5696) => 6.43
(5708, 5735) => 7.02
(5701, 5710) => 6.86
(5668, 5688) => 6.23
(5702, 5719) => 6.84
